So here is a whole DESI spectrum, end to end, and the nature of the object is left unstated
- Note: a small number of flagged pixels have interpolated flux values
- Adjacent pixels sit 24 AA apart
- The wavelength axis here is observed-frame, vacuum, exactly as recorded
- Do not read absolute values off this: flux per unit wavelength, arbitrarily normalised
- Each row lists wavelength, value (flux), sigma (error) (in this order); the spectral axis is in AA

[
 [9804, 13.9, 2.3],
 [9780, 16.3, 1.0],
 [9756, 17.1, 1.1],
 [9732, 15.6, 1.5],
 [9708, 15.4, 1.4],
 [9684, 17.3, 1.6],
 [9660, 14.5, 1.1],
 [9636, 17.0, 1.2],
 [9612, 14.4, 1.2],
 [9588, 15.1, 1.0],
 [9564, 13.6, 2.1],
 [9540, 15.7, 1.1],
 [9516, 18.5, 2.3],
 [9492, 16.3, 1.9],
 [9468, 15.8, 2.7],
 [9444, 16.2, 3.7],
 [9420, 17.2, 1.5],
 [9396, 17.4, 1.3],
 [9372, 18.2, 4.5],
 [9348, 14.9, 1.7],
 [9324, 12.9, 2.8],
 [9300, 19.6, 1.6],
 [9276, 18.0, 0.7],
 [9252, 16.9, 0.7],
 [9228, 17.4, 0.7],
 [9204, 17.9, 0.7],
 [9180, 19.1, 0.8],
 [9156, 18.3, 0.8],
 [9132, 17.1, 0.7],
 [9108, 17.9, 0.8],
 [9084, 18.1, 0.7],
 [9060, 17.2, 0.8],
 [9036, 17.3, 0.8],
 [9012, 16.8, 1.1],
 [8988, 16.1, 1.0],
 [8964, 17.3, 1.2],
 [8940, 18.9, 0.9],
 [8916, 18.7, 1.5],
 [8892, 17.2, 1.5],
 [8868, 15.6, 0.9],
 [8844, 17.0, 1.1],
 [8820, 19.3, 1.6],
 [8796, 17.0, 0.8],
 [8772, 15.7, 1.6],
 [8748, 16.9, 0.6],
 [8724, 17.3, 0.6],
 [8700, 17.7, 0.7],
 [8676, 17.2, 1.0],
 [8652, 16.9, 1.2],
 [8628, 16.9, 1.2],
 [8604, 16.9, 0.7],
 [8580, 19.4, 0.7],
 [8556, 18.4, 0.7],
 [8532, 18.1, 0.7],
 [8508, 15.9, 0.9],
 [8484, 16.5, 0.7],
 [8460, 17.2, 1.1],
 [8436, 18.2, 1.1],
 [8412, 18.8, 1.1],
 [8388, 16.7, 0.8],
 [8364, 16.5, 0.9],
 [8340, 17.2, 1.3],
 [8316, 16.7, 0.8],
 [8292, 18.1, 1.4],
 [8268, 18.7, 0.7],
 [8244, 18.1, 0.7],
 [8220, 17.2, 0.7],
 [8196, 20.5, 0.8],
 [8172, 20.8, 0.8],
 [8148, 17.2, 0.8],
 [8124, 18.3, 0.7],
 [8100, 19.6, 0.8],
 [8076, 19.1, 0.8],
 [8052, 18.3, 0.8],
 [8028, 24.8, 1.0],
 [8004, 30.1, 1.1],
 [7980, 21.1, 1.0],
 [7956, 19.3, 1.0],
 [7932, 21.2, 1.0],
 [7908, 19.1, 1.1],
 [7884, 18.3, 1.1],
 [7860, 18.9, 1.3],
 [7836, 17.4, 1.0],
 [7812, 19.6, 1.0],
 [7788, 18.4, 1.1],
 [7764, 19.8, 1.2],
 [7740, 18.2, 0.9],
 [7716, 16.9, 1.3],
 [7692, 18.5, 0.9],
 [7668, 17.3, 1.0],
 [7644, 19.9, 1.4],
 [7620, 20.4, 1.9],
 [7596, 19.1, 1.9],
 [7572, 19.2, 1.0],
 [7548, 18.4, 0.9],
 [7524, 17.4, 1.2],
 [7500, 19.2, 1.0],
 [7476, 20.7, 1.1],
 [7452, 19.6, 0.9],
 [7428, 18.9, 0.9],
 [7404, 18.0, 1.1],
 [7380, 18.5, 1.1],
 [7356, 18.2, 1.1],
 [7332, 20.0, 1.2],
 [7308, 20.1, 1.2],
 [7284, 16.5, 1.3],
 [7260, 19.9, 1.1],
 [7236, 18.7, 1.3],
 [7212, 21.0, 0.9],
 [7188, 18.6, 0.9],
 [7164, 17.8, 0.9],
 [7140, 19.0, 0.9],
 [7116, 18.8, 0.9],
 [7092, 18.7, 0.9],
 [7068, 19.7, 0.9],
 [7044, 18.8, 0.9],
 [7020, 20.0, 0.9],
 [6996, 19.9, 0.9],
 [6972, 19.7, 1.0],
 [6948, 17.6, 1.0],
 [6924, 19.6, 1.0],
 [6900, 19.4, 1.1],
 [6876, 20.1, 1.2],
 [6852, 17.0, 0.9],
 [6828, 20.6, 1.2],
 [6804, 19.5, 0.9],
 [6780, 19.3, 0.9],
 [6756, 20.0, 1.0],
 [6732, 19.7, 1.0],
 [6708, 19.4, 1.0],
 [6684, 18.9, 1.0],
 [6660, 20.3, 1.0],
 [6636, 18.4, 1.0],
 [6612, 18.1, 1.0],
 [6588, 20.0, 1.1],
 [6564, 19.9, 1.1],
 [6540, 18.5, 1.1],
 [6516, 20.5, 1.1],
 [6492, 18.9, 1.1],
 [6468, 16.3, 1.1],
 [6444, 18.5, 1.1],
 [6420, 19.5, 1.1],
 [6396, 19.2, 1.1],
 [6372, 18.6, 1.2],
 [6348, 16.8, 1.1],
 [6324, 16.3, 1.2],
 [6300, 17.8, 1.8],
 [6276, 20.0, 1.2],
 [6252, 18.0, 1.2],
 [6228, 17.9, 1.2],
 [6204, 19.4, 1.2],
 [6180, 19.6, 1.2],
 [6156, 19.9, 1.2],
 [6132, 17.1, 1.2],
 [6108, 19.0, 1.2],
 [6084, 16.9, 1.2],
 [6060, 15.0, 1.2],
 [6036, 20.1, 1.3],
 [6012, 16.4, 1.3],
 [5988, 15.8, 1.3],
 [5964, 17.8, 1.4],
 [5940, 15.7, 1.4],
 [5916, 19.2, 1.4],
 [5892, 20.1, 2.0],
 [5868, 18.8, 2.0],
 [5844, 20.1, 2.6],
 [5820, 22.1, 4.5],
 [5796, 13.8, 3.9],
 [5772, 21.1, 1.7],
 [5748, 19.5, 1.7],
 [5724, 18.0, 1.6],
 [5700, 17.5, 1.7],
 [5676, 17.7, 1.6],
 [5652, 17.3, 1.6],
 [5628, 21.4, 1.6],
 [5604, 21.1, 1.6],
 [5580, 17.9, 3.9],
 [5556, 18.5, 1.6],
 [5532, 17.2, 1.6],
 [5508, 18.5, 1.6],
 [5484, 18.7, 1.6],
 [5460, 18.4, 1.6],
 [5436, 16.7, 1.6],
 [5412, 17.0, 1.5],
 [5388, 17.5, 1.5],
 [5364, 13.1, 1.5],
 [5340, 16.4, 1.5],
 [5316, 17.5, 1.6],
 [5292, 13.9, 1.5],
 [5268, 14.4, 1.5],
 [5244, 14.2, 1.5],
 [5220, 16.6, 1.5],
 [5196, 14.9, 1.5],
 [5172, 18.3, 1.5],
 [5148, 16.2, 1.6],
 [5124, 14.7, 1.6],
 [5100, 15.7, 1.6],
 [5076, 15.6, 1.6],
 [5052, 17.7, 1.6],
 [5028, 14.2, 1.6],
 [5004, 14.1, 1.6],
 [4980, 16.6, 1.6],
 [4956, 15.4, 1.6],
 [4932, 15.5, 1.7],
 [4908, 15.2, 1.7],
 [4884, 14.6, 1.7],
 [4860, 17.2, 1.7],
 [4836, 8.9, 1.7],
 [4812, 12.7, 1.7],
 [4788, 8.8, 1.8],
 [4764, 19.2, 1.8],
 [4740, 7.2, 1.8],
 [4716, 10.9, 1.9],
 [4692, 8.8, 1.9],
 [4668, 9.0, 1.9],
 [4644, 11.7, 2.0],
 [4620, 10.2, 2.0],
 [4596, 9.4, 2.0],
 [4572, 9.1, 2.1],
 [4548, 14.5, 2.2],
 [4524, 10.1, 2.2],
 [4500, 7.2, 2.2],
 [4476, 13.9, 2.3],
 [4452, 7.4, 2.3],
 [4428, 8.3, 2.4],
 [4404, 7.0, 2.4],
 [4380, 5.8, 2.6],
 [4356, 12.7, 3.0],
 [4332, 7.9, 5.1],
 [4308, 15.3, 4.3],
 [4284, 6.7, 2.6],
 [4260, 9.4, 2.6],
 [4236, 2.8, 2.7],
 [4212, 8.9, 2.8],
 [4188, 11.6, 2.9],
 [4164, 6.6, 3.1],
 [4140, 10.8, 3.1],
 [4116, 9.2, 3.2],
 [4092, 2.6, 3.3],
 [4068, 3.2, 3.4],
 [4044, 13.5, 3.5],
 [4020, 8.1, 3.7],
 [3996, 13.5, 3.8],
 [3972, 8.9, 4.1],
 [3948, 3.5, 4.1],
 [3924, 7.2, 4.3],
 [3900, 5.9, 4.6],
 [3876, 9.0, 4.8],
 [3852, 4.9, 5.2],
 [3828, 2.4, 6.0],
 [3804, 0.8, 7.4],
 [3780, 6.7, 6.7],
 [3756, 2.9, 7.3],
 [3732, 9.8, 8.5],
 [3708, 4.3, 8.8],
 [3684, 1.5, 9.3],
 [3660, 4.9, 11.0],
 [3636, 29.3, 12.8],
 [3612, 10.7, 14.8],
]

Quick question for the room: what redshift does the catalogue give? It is 0.22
